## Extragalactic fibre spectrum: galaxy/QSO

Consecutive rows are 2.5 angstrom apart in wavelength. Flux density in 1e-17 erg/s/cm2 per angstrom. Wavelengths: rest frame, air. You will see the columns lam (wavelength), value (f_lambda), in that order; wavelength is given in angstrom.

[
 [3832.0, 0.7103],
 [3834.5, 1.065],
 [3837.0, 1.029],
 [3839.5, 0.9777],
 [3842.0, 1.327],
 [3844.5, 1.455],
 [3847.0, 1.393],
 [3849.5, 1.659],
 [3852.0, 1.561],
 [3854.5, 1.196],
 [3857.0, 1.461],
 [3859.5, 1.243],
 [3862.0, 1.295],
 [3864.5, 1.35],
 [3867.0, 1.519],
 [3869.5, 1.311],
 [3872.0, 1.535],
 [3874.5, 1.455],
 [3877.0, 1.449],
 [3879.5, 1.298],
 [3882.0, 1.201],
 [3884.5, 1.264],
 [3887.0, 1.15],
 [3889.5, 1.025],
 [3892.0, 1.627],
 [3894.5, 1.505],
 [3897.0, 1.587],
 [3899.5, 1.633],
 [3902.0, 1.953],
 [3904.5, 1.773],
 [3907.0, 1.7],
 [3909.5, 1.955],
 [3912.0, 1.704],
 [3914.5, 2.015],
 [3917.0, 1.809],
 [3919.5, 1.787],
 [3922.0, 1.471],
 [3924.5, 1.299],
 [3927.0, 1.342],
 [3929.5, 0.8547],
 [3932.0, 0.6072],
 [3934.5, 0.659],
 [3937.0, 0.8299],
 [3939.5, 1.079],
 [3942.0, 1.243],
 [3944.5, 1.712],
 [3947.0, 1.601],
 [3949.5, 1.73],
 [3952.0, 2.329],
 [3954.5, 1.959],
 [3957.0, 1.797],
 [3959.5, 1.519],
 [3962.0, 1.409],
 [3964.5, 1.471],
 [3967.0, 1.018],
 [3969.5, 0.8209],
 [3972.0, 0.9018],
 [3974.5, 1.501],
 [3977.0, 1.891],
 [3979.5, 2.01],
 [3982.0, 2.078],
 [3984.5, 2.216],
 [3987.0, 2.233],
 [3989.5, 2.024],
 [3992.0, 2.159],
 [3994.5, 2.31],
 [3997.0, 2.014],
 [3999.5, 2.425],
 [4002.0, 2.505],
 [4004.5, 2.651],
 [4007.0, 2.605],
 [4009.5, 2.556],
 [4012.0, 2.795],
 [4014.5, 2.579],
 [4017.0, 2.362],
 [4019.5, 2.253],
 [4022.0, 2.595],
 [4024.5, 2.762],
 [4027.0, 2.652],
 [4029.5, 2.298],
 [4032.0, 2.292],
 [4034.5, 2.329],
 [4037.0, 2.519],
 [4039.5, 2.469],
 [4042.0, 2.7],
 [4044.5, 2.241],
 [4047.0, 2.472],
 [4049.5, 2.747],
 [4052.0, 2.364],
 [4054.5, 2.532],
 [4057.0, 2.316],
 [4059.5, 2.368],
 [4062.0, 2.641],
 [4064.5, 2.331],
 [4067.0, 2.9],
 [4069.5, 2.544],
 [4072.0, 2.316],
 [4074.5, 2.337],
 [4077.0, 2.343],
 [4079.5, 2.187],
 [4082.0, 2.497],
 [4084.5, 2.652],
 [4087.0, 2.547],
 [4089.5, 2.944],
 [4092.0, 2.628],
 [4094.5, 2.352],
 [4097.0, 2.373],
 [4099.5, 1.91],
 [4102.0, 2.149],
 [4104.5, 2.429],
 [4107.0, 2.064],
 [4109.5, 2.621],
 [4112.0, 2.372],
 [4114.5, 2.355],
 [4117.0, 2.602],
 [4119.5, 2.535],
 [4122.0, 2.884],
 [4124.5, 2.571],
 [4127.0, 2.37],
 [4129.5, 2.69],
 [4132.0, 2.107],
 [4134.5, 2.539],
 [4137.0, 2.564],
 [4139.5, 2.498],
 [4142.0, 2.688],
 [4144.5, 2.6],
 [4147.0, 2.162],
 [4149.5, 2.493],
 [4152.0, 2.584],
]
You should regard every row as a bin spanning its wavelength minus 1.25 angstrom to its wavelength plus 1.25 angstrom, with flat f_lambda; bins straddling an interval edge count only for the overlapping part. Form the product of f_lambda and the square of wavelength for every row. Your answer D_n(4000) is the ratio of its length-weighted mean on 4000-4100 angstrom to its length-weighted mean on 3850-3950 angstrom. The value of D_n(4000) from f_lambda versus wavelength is 1.89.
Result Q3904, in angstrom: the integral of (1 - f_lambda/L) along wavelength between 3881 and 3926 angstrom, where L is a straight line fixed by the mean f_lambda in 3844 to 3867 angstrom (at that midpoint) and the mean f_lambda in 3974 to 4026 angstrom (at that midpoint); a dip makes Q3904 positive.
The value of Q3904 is 3.5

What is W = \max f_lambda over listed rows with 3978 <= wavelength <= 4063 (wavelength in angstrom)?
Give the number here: 2.795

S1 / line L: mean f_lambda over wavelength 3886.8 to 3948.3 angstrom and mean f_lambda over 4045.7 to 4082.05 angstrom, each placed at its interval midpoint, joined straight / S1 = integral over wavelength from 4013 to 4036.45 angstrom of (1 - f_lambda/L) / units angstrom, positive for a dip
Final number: -3.0 angstrom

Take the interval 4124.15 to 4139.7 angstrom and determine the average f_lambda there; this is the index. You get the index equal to 2.47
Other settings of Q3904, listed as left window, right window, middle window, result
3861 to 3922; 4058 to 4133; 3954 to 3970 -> 3.6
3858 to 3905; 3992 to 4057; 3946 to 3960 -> 0.8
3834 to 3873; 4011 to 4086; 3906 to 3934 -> 3.8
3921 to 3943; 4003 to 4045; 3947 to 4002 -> -3.4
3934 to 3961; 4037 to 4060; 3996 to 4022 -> -4.8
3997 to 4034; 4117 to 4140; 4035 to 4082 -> 1.0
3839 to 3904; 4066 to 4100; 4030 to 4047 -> -1.3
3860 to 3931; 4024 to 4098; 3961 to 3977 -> 5.7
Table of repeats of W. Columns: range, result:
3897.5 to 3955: 2.329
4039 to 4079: 2.9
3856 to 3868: 1.519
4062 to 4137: 2.944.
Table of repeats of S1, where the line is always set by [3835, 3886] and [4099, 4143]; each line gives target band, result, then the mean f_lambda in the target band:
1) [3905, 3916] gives -2.0 angstrom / 1.84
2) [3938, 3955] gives 0.7 angstrom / 1.64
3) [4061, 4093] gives -3.7 angstrom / 2.53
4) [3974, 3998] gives -2.3 angstrom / 2.06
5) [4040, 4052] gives -2.2 angstrom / 2.52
